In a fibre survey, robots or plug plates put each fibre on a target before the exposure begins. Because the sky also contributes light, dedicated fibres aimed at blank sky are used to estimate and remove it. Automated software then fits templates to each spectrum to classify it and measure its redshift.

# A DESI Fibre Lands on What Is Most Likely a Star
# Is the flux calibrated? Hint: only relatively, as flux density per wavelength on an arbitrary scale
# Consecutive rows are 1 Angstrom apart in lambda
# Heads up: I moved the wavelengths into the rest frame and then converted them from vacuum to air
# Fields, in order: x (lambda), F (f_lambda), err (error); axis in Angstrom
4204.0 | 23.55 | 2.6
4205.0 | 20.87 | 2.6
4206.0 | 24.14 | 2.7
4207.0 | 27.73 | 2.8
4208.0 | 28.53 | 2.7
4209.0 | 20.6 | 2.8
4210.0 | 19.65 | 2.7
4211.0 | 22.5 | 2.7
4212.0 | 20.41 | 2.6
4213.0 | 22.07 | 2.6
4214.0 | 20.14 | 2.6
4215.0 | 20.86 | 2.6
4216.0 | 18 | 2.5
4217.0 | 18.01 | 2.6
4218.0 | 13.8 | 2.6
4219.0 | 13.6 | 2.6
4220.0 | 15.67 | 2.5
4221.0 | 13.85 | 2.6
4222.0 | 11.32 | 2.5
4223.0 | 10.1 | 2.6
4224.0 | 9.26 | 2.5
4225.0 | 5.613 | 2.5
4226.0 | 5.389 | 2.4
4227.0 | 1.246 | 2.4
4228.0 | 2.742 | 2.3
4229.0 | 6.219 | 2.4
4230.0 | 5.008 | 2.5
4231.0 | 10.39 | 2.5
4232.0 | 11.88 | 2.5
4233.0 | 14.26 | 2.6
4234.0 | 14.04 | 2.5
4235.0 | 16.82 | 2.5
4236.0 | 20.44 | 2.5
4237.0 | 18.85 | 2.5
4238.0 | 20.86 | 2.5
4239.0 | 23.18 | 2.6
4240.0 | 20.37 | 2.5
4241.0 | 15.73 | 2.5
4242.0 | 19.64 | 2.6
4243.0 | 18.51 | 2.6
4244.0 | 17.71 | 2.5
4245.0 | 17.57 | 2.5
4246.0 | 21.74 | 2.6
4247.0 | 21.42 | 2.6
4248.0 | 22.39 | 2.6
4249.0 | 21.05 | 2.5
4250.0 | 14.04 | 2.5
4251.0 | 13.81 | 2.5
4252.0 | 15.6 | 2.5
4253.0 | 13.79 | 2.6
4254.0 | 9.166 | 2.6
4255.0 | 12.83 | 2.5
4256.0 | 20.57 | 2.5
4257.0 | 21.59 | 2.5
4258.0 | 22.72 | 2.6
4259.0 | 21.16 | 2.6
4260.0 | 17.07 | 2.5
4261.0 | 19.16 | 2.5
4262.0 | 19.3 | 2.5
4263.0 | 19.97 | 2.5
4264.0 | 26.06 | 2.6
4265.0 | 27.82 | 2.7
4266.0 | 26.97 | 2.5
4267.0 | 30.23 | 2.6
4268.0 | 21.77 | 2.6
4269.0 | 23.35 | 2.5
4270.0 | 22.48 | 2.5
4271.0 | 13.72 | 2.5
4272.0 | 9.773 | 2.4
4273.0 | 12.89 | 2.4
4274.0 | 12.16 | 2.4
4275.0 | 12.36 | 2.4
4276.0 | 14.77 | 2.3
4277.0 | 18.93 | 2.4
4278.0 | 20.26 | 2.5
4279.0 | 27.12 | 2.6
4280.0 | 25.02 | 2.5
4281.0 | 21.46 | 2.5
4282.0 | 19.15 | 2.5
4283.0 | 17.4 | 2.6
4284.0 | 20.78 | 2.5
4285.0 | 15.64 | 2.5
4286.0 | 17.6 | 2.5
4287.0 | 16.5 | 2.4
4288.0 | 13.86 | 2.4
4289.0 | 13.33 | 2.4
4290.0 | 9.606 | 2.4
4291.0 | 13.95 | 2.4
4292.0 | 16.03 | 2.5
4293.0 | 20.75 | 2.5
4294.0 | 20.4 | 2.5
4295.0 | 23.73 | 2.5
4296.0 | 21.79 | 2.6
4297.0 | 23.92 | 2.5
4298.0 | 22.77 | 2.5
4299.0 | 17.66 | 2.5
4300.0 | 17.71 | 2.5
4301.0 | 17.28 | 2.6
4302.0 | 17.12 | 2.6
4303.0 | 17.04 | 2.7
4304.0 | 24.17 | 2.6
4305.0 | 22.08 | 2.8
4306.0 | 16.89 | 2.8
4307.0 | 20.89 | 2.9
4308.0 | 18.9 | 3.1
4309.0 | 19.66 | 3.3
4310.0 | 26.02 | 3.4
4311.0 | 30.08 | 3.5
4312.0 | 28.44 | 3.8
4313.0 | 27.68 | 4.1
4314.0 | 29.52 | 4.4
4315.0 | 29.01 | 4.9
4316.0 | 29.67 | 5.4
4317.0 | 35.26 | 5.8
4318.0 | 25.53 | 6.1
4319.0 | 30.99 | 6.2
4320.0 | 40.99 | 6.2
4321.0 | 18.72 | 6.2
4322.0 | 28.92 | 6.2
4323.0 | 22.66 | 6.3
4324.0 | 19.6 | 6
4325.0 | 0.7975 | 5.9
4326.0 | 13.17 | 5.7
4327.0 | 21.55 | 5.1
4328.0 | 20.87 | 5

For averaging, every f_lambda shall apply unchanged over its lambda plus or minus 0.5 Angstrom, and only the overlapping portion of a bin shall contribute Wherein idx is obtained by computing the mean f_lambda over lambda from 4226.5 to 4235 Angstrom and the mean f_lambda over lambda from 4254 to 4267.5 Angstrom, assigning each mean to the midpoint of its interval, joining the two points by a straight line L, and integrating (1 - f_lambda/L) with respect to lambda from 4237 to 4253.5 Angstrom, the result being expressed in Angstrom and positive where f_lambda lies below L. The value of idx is -4.7 Angstrom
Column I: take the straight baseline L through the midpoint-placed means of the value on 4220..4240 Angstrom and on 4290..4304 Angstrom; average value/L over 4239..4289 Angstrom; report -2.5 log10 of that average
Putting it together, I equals -0.219 mag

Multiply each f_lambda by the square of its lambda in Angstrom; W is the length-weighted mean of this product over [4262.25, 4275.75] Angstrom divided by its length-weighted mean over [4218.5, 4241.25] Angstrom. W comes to 1.6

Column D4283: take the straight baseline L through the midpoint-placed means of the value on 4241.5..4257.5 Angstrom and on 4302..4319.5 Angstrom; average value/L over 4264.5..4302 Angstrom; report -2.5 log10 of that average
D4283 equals 0.144 mag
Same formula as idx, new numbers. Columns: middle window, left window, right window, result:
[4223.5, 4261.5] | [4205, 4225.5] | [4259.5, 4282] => 7.4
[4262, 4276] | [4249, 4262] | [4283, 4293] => -2.8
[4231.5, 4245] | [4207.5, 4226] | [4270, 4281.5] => -0.8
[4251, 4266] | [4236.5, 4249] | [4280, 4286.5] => 0.3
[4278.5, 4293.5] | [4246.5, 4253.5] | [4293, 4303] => 1.2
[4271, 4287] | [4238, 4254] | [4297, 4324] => 2.9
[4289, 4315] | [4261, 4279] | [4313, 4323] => 5.3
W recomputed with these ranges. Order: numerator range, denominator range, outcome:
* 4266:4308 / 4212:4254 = 1.28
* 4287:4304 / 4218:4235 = 1.91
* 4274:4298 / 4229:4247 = 1.13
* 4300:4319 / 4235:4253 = 1.33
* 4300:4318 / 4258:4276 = 1.24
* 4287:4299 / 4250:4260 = 1.10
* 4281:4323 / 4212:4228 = 1.73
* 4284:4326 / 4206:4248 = 1.38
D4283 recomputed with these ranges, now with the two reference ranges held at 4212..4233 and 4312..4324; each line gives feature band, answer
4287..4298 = 0.330 mag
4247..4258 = 0.013 mag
